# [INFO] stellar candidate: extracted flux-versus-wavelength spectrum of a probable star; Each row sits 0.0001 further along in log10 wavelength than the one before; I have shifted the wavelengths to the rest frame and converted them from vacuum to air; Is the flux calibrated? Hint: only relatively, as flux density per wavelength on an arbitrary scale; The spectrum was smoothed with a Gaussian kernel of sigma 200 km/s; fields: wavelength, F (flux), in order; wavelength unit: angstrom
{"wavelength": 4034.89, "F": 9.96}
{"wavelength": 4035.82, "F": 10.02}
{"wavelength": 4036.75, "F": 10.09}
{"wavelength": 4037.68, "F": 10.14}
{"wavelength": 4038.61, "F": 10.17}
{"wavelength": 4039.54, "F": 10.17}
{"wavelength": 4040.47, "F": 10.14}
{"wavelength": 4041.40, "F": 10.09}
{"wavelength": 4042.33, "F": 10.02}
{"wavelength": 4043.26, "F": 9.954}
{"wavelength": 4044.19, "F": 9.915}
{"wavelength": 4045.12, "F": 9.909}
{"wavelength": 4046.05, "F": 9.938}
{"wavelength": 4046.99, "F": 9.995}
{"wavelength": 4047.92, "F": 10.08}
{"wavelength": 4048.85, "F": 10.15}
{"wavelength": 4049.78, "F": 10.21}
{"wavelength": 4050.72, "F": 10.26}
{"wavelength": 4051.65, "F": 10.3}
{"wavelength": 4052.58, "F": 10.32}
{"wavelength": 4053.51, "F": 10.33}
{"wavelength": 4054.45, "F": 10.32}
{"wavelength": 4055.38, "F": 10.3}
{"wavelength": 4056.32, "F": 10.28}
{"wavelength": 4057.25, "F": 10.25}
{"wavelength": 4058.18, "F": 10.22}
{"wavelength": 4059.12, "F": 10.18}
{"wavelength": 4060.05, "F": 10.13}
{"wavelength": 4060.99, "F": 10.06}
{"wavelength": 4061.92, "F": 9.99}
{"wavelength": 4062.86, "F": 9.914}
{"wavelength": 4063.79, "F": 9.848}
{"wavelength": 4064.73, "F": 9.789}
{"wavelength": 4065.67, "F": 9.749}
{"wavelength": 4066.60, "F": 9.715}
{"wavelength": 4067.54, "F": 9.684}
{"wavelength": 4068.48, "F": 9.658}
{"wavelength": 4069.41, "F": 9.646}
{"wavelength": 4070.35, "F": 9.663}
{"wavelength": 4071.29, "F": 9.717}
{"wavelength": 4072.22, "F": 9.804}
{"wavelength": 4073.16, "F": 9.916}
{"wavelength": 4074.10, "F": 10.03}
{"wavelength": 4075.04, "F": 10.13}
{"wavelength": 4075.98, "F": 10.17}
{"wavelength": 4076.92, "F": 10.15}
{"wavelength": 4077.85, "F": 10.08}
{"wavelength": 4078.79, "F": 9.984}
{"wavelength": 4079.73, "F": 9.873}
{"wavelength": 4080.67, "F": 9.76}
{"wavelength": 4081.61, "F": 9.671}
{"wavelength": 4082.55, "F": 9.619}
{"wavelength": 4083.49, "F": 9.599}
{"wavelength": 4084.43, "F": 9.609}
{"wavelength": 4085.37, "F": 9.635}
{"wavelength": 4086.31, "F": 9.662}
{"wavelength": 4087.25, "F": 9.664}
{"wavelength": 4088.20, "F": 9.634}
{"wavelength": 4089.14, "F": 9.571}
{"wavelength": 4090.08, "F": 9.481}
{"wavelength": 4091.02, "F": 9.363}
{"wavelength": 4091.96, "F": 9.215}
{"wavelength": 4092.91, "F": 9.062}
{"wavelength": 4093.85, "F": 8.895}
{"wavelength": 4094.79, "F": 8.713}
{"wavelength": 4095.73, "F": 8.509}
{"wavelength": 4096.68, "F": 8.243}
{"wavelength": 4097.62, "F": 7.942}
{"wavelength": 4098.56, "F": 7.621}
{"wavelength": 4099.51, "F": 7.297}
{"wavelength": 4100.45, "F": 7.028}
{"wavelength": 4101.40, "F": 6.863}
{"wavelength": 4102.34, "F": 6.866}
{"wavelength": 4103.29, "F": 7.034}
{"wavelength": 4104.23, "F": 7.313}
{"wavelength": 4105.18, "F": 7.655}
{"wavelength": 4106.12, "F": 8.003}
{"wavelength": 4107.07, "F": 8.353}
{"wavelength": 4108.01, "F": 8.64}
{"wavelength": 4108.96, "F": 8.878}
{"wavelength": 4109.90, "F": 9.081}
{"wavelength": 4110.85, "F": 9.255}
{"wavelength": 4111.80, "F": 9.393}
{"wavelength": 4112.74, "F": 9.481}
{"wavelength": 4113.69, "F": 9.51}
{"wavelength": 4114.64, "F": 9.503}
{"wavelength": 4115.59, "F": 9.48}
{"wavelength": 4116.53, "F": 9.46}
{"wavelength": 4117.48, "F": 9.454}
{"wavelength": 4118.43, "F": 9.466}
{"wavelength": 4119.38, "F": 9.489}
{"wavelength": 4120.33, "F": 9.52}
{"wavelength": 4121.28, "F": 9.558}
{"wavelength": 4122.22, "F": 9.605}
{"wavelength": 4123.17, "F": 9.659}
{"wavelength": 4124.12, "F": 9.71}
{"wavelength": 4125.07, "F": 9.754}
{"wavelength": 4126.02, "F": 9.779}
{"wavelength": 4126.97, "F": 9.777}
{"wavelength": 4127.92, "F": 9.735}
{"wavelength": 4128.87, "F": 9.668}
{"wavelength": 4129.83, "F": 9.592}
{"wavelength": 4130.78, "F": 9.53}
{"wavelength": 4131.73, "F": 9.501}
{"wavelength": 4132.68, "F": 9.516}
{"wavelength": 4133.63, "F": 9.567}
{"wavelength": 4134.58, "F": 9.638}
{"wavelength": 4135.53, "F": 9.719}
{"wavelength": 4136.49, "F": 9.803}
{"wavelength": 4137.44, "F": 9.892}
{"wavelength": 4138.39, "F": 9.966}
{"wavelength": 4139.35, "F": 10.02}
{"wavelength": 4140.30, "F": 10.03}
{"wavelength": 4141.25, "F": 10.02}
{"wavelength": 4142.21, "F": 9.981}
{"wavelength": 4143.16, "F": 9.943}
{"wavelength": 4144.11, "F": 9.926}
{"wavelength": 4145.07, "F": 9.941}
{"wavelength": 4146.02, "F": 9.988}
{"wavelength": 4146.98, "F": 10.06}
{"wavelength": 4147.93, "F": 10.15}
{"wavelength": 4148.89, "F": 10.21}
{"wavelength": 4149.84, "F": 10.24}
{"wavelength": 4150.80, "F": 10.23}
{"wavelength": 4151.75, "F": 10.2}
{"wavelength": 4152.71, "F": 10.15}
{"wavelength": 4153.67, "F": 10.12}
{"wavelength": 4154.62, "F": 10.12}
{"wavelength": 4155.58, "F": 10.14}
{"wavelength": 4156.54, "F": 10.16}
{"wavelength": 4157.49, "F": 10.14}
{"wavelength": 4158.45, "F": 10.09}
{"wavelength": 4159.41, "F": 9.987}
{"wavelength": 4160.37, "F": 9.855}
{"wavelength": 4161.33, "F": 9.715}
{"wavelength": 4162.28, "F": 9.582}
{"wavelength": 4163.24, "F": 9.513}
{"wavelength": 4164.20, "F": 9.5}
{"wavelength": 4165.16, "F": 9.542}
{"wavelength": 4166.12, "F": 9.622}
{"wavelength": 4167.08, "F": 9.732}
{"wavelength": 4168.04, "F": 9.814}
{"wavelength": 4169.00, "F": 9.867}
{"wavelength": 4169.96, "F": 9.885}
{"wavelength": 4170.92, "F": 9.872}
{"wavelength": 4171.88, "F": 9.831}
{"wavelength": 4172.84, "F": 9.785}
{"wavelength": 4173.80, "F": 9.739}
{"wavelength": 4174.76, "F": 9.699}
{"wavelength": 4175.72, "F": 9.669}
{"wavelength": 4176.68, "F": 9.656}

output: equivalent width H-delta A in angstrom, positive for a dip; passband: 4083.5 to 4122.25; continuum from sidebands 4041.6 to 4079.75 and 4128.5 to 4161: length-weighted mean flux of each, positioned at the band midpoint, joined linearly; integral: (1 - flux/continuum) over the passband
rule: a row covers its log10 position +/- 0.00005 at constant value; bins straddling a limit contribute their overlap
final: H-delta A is 4.56 angstrom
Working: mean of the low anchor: 10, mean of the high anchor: 9.94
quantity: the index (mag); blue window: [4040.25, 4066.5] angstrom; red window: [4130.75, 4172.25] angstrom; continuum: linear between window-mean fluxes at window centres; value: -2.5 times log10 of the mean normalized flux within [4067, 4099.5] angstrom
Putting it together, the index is 0.066 mag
